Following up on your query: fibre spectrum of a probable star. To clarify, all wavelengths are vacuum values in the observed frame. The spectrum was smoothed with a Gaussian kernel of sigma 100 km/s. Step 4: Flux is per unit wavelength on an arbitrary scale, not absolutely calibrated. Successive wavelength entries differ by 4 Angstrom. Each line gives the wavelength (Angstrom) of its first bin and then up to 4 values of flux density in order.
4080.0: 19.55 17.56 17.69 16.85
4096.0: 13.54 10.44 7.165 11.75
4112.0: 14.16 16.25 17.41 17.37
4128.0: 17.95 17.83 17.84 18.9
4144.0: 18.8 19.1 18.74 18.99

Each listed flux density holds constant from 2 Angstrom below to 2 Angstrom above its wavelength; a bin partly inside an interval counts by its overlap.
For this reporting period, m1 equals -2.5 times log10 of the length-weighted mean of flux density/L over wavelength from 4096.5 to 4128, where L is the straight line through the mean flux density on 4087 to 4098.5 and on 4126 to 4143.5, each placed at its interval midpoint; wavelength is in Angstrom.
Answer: 0.22 mag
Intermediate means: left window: 15.6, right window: 18.2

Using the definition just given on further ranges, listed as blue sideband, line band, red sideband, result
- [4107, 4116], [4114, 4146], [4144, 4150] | -0.08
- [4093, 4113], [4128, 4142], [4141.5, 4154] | -0.09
